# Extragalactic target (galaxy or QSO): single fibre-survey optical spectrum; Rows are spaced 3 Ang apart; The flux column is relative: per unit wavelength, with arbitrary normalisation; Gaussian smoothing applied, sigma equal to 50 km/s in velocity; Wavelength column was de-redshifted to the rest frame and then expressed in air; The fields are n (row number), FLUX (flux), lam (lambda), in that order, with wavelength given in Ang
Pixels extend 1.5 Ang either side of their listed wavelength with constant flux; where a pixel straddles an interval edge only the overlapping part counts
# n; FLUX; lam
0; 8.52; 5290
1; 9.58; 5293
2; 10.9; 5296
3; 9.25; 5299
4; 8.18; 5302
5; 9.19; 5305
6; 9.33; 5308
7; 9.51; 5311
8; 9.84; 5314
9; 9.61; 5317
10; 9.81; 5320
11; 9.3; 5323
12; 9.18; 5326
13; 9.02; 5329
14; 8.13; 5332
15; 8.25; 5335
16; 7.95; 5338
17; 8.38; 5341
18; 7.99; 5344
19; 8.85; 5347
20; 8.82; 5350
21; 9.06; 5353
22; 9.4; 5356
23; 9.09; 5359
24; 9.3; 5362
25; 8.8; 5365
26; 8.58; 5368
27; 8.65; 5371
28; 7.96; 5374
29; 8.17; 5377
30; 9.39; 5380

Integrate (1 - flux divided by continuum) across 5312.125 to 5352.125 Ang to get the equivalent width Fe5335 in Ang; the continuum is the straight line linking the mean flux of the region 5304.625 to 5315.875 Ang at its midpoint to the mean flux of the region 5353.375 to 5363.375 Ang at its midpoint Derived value 2.2 Ang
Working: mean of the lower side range 9.5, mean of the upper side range 9.24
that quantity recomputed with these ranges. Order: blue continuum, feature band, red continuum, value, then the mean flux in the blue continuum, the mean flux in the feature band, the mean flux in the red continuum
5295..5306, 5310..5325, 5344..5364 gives -0.6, 9.32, 9.6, 9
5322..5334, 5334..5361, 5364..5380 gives 0.1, 8.86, 8.66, 8.51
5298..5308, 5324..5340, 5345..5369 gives 0.8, 8.92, 8.53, 8.98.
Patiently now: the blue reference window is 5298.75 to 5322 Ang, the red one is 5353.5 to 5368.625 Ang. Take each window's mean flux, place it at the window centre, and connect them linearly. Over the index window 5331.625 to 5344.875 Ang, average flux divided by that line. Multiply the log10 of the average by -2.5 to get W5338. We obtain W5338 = 0.13 mag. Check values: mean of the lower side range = 9.34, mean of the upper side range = 9.06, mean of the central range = 8.15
